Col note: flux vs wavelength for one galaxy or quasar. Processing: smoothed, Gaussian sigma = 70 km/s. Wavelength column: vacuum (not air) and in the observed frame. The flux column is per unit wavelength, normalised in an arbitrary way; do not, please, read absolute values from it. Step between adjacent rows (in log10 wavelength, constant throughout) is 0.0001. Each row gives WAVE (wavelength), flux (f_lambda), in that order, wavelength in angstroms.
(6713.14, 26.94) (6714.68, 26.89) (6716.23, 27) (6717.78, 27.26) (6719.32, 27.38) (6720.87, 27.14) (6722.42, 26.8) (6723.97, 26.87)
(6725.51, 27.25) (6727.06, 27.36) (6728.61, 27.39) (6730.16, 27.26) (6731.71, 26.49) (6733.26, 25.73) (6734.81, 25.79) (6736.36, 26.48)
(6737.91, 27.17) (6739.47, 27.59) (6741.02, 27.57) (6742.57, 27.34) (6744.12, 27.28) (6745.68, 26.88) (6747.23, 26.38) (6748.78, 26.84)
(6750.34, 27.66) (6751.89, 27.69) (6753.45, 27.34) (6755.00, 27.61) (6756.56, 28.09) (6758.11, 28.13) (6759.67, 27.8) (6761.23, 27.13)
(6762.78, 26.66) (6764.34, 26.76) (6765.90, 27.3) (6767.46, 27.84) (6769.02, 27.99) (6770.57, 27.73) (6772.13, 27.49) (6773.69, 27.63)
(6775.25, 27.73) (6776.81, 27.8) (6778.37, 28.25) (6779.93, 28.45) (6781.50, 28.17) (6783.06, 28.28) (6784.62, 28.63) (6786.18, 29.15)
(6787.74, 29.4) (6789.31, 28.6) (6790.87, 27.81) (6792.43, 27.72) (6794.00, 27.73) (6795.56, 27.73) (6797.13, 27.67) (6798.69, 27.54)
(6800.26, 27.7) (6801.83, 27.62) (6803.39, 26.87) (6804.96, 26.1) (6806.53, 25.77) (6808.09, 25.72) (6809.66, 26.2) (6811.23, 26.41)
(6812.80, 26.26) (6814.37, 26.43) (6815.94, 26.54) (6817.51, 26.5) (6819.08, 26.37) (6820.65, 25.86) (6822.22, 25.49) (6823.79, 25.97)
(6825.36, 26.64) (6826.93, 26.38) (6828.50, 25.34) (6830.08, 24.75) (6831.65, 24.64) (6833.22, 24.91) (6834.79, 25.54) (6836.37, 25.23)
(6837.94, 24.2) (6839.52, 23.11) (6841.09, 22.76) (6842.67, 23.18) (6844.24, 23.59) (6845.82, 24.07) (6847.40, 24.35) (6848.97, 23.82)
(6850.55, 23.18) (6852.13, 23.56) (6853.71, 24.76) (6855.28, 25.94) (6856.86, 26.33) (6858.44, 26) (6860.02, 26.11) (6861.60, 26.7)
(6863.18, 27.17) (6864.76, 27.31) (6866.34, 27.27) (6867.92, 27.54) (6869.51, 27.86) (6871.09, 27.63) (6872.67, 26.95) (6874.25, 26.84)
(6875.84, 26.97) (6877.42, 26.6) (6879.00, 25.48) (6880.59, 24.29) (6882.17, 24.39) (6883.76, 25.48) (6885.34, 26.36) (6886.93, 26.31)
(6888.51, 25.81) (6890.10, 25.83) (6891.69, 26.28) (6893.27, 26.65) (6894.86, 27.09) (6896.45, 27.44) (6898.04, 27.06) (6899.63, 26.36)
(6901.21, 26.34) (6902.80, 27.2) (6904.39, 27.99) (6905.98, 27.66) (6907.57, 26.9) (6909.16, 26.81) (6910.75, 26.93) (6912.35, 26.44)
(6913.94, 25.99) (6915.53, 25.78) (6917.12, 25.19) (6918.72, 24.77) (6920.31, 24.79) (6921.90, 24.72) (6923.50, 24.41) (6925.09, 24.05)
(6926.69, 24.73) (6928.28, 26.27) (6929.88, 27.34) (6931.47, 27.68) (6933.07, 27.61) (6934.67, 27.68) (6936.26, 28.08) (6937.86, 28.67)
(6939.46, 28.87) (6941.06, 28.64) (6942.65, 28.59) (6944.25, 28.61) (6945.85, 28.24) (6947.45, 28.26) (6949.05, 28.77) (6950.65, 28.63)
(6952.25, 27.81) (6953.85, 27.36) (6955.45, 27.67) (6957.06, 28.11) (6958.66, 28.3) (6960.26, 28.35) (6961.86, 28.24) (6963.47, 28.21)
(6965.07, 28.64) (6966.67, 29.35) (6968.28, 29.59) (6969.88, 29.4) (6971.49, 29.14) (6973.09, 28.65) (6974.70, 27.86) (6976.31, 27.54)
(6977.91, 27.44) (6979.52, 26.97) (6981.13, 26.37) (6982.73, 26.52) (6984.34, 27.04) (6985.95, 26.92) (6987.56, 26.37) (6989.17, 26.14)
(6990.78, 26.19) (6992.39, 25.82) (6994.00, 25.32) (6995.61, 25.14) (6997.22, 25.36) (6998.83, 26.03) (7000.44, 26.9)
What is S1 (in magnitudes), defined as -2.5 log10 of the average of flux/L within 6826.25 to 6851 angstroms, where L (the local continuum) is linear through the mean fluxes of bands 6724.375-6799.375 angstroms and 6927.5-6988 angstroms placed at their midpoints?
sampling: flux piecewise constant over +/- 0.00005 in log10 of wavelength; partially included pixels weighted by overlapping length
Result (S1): 0.14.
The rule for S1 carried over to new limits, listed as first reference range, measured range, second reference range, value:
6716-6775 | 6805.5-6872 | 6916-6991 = 0.07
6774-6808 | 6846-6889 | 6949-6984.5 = 0.08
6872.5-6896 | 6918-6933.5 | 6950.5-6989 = 0.06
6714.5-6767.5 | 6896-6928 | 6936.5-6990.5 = 0.07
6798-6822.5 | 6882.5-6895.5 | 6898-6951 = 0.03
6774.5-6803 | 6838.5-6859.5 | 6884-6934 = 0.12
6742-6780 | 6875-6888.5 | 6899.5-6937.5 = 0.04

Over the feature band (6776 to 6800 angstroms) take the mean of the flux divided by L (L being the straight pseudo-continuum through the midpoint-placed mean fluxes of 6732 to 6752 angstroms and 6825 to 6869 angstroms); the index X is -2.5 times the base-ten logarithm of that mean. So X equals -0.08 mag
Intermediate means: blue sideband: 26.9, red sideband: 25.2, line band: 28.2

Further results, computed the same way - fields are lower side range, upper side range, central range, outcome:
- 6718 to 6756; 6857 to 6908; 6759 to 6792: -0.04 mag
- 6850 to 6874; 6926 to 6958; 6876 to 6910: 0.02 mag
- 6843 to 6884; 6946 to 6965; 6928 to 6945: -0.01 mag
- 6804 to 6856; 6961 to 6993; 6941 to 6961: -0.04 mag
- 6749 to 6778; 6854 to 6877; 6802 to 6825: 0.04 mag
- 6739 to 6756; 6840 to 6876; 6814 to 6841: 0.03 mag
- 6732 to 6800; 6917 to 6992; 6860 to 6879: 0.02 mag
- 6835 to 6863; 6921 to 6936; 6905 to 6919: -0.02 mag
